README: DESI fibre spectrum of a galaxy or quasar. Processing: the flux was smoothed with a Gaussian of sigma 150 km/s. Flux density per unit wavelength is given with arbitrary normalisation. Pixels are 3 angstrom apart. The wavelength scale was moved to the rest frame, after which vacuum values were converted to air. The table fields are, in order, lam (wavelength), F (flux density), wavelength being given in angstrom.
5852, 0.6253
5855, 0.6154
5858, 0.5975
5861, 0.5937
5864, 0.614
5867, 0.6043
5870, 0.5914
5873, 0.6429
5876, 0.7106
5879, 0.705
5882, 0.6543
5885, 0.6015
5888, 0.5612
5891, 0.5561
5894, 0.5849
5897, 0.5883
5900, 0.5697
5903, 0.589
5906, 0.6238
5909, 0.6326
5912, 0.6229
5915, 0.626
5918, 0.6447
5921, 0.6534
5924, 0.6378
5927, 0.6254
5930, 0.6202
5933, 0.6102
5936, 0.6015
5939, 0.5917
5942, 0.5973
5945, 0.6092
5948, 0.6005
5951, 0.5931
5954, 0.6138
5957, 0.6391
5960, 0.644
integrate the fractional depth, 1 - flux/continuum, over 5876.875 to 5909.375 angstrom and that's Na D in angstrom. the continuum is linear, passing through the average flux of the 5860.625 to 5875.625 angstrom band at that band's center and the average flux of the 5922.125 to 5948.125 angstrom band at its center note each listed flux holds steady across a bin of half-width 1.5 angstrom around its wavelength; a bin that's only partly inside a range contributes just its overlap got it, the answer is 0.4 angstrom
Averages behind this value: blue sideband 0.618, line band 0.607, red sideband 0.612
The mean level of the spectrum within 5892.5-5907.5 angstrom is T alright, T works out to 0.591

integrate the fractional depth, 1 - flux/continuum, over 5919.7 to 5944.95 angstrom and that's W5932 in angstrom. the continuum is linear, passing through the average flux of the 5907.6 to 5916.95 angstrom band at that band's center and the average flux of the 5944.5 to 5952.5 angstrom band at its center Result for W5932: -0.2 angstrom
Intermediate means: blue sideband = 0.628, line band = 0.616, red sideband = 0.6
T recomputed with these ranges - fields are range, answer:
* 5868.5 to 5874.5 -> 0.617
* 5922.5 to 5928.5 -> 0.632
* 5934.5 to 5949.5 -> 0.6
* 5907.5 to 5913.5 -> 0.628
